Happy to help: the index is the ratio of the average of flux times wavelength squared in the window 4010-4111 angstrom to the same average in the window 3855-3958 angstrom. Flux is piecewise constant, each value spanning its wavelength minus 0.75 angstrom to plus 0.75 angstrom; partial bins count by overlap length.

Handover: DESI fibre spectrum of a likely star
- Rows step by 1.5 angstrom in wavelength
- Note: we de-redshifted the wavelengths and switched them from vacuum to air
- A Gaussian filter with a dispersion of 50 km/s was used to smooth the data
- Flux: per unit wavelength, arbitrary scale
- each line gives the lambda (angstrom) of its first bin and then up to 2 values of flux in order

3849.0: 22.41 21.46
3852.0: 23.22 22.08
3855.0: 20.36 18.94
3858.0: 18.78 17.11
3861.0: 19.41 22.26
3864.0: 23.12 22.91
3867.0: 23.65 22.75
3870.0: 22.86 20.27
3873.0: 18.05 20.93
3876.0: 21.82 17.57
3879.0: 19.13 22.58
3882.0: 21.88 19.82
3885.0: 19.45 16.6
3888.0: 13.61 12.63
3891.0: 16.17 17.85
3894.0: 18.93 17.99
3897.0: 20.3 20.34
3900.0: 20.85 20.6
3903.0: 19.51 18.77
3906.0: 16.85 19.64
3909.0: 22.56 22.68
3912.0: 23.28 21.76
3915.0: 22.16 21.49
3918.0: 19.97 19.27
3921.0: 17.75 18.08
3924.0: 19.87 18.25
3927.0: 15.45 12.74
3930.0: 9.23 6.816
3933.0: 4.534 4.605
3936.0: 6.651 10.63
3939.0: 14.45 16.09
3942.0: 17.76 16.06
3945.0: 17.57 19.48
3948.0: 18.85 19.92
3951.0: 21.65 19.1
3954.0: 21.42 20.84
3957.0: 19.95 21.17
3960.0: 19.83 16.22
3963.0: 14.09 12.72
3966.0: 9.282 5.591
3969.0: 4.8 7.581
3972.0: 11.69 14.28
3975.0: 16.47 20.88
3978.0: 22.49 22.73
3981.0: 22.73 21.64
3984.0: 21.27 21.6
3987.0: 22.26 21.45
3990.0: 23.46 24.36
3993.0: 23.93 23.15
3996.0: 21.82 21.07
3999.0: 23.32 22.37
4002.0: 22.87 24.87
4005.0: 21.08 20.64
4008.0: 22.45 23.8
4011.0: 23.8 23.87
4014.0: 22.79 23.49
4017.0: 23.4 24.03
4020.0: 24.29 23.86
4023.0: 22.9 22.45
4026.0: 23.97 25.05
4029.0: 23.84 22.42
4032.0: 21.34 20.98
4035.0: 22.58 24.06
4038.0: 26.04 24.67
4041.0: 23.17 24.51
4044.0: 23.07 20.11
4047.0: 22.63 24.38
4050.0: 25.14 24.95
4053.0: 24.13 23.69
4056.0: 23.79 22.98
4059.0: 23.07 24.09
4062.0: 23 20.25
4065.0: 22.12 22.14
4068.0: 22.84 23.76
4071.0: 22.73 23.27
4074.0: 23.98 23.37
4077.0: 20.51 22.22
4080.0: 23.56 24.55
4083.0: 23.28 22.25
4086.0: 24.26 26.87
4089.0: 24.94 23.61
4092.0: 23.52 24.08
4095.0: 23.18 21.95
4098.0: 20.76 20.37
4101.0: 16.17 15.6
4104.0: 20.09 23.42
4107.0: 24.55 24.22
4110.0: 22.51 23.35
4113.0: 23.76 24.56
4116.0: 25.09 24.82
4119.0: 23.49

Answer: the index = 1.36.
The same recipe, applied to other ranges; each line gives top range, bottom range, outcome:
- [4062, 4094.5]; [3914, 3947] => 1.67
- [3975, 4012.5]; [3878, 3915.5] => 1.21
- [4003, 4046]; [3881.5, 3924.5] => 1.28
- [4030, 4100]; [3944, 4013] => 1.24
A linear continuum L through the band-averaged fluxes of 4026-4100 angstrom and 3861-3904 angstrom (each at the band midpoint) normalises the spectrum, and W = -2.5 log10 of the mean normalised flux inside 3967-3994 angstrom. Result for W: 0.18 mag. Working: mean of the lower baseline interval 19.8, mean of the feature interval 18.5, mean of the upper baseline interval 23.2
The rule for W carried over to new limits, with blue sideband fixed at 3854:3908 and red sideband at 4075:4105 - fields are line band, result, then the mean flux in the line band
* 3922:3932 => 0.36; 14.4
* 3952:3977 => 0.35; 15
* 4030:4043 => -0.08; 23.3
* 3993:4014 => -0.08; 22.7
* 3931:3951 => 0.43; 13.7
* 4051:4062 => -0.09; 23.7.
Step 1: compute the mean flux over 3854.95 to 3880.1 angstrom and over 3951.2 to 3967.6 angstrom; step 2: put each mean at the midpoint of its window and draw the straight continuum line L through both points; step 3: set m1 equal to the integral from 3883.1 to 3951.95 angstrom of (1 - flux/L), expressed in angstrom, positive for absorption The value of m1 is 5.6 angstrom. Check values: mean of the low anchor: 20.6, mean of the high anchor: 17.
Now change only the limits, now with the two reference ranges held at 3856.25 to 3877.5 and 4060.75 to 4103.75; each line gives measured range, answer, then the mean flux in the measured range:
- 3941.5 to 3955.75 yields 1.5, 19.2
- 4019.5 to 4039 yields -1.2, 23.4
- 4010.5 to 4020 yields -0.7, 23.6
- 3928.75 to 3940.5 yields 6.9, 8.84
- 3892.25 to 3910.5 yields 1.2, 19.7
